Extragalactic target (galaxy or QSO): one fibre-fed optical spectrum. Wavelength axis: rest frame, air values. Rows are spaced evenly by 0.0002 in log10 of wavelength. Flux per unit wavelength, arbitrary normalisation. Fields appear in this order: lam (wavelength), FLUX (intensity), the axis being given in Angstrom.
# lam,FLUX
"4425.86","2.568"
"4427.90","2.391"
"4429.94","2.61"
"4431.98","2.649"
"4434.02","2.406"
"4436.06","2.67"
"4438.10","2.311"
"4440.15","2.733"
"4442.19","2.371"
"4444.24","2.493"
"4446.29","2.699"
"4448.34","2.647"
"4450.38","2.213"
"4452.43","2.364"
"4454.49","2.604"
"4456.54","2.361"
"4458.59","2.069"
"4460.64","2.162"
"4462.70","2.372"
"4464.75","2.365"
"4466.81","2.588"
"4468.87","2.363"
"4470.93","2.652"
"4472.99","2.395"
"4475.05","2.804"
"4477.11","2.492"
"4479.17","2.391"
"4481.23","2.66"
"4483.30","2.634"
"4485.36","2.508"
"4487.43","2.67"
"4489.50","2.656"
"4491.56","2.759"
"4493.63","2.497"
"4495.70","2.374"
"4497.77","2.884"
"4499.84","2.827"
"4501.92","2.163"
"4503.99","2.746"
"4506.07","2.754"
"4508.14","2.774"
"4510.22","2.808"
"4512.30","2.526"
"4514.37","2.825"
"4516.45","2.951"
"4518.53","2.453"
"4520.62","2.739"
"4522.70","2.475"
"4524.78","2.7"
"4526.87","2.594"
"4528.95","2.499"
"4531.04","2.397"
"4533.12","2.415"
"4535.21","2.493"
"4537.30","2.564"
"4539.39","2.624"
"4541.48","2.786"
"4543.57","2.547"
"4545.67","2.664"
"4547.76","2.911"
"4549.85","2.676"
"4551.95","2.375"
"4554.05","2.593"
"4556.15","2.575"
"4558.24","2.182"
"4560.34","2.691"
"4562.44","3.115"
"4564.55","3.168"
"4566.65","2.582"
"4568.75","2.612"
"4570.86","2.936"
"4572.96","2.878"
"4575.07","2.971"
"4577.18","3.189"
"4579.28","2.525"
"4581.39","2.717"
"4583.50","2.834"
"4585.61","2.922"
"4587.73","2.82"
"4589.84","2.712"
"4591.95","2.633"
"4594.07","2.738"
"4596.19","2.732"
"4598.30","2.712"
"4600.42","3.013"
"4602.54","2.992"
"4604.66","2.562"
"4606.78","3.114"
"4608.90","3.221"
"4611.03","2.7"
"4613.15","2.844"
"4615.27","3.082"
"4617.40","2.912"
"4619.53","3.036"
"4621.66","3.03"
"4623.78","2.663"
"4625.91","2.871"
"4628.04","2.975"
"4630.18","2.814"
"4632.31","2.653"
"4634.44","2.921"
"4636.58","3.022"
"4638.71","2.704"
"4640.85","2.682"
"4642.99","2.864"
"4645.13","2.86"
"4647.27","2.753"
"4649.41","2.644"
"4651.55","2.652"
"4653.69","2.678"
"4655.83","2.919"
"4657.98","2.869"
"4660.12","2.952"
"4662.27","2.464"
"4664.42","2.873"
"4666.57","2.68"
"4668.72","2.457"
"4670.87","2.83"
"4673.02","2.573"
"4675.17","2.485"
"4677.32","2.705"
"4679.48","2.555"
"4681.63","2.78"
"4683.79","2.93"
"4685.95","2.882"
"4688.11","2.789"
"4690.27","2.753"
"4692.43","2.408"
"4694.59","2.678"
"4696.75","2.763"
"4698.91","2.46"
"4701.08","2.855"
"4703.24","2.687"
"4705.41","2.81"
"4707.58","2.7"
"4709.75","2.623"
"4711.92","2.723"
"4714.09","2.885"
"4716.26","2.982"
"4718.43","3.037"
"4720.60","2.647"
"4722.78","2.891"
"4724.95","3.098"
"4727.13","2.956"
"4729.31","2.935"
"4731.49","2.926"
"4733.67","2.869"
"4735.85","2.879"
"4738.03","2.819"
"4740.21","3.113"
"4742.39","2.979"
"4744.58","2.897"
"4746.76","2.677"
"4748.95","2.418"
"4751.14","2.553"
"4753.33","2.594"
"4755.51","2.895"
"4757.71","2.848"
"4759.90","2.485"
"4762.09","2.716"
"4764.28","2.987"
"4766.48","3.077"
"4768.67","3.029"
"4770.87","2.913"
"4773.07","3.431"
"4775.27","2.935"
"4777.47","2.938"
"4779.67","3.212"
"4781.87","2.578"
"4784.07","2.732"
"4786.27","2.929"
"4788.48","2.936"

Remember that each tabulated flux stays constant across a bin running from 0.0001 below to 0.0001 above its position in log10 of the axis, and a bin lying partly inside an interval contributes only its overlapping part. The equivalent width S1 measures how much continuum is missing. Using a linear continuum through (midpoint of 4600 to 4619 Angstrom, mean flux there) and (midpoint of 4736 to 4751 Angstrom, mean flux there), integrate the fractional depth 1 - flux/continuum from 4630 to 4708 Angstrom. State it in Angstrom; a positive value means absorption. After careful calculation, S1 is 4.0 Angstrom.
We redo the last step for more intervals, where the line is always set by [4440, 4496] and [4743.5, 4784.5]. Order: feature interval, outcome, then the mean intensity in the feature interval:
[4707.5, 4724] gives -0.2 Angstrom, 2.82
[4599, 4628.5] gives -2.9 Angstrom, 2.93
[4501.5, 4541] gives -0.9 Angstrom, 2.61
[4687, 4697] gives 0.3 Angstrom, 2.67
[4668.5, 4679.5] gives 0.5 Angstrom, 2.62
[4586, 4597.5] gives -0.4 Angstrom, 2.74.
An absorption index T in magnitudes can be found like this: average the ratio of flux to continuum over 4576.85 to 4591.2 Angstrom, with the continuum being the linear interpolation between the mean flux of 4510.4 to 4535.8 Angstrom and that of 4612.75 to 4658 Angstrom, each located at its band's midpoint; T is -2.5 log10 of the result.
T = -0.027 mag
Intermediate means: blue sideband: 2.6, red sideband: 2.84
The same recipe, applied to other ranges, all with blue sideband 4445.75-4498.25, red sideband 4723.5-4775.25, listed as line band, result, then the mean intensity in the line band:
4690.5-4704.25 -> 0.06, 2.65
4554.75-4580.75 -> -0.06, 2.78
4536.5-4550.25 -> -0.04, 2.68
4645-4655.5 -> 0.01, 2.72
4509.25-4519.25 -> -0.07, 2.72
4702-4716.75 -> 0.02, 2.77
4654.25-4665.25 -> -0.02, 2.81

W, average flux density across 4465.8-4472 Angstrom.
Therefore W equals 2.53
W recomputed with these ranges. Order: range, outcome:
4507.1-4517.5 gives 2.78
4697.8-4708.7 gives 2.7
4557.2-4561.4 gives 2.44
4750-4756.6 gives 2.68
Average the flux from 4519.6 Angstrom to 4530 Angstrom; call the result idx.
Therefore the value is 2.6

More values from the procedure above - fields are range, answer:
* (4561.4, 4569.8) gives 2.87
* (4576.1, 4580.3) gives 2.86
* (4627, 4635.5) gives 2.84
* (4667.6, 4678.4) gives 2.61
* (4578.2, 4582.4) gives 2.63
